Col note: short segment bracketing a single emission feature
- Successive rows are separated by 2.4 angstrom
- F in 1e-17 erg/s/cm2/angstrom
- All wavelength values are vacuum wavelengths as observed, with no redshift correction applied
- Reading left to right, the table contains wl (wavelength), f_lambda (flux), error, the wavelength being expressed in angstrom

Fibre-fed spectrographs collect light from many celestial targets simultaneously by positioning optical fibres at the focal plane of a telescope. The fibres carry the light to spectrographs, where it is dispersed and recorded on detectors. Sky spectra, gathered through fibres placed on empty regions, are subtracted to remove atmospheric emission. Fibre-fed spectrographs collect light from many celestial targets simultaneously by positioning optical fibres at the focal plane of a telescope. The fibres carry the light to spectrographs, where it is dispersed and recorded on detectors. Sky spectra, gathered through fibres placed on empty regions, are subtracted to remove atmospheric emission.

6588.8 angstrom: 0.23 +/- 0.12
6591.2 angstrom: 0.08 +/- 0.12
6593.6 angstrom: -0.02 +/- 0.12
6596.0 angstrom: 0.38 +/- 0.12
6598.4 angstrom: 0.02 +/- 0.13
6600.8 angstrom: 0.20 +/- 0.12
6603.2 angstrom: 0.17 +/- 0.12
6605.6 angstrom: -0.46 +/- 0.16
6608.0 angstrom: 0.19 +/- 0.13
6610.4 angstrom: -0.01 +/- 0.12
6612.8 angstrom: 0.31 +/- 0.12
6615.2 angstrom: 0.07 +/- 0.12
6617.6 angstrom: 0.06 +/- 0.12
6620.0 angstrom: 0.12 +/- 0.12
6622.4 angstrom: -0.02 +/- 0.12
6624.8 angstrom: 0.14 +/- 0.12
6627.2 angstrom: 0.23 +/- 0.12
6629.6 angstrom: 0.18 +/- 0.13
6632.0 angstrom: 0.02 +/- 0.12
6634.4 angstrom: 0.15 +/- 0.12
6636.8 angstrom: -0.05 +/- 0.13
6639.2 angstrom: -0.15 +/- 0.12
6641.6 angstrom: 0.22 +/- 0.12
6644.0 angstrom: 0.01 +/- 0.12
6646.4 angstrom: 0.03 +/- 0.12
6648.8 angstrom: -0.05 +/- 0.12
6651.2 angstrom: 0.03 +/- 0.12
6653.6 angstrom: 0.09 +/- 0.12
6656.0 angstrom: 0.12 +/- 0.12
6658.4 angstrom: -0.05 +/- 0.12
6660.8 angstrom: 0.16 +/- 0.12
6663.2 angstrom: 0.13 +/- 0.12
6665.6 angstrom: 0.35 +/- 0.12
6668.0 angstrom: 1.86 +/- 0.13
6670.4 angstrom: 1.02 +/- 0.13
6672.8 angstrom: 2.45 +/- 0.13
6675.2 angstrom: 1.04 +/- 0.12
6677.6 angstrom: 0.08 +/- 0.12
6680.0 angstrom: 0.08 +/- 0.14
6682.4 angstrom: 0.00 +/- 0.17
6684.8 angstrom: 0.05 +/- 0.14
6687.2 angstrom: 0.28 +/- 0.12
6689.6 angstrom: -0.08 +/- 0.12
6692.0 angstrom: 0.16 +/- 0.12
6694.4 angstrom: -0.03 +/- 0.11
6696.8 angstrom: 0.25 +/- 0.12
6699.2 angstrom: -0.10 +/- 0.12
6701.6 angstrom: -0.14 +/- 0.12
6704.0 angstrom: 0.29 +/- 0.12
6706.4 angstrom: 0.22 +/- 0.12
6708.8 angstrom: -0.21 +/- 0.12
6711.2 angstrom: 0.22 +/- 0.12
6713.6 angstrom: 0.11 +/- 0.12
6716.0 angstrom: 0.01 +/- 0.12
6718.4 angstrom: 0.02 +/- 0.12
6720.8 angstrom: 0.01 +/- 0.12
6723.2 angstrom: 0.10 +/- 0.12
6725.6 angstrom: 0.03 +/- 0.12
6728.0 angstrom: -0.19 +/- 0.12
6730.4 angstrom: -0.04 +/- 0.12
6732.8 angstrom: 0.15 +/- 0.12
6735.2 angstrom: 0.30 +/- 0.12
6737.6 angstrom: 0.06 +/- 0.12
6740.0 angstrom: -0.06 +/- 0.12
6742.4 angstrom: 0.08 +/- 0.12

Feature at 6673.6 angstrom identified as [O II] 3727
